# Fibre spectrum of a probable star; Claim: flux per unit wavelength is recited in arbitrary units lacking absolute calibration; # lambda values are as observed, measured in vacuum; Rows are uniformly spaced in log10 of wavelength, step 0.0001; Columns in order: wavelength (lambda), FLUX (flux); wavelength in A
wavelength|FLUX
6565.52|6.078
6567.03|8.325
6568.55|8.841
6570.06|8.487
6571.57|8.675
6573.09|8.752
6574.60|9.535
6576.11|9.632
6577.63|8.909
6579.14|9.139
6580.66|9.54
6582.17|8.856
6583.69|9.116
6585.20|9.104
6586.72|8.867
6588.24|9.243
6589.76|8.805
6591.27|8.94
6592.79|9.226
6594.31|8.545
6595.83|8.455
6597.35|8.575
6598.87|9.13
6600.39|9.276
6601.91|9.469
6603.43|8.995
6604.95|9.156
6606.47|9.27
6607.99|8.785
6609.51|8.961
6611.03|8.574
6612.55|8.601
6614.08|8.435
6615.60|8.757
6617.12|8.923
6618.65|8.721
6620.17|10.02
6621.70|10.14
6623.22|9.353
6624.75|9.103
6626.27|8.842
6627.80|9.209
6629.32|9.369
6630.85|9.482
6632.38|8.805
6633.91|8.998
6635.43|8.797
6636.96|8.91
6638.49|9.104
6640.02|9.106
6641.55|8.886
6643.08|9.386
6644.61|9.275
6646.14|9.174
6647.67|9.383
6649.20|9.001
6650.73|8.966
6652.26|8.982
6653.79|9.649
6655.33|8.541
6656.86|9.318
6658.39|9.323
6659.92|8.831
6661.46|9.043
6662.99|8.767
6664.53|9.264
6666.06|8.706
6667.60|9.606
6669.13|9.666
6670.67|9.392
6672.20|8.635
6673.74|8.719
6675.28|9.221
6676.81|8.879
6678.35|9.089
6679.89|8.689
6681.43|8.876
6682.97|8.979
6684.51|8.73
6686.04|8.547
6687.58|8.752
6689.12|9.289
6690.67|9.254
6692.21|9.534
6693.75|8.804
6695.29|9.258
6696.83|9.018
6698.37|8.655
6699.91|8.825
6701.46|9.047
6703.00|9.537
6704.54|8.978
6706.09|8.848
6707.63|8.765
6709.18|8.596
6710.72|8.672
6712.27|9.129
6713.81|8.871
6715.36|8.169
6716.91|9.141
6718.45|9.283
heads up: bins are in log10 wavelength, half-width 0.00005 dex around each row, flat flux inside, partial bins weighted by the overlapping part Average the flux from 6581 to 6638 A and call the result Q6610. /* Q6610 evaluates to 9.03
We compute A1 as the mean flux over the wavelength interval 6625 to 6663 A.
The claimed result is 9.09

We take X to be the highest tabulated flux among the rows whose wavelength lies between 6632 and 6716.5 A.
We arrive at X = 9.666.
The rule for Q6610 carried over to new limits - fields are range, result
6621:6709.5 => 9.07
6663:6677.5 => 9.11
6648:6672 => 9.13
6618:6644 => 9.19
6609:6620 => 8.78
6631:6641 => 8.98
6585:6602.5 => 8.96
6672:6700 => 8.94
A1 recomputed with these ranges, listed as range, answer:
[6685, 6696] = 9.06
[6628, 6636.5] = 9.09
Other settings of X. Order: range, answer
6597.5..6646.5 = 10.14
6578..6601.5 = 9.54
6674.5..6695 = 9.534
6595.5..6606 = 9.469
